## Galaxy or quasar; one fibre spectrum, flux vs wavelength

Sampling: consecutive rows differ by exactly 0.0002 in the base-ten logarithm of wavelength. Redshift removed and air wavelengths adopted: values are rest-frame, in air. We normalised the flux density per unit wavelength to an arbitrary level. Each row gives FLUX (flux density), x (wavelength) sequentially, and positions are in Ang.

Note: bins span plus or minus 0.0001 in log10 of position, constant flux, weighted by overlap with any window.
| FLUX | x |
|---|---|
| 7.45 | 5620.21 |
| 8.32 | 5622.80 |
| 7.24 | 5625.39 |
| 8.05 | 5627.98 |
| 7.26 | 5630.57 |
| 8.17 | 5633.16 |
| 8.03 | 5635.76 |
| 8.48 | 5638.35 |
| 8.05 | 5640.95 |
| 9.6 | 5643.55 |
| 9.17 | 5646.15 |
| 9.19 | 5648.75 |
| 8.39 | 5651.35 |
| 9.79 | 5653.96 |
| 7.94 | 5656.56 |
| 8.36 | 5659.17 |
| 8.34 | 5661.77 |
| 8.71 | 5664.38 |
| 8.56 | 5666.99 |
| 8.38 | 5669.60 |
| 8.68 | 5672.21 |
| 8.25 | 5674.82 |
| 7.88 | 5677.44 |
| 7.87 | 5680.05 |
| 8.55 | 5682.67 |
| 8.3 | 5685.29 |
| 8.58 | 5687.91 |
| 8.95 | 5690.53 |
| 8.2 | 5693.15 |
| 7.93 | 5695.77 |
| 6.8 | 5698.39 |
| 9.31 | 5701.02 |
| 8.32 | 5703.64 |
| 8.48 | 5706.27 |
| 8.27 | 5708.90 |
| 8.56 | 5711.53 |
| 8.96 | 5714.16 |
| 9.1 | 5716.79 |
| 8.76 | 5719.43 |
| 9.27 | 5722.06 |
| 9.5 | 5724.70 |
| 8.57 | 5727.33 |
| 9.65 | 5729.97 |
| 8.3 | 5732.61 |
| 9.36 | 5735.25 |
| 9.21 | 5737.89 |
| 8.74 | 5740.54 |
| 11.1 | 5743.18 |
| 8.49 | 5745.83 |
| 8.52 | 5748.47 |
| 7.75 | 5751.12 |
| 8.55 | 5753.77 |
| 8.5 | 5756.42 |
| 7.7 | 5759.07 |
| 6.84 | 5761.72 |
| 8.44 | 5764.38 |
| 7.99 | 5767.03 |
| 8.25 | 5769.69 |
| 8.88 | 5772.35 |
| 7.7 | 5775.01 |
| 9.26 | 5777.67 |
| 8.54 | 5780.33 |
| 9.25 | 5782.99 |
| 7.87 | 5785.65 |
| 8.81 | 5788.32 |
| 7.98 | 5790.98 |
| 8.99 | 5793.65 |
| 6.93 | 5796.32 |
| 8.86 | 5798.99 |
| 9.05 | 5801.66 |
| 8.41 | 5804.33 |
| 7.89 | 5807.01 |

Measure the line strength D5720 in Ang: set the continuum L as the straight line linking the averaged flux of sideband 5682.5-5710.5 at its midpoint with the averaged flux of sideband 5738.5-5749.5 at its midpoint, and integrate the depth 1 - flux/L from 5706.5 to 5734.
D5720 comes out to -0.3 Ang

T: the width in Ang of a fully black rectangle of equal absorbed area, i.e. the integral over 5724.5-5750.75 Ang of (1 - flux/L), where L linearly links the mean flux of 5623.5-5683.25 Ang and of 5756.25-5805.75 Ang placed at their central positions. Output -2.3 Ang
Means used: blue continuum 8.39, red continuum 8.32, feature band 9.08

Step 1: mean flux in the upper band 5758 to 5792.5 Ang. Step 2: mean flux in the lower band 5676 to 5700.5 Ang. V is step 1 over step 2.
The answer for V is 1.02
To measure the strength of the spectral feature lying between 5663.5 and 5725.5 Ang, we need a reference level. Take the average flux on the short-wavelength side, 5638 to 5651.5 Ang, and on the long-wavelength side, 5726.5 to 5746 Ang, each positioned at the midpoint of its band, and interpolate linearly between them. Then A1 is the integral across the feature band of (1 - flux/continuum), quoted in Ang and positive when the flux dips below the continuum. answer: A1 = 3.9 Ang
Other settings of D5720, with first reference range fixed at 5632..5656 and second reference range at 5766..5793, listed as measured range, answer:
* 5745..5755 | 0.25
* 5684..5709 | 0.93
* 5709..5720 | -0.24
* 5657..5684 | 1.07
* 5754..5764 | 0.78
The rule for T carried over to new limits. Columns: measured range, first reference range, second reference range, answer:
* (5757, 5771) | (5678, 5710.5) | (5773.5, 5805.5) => 0.9 Ang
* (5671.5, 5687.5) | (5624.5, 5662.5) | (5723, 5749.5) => 0.8 Ang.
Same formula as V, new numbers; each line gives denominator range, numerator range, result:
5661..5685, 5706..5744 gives 1.08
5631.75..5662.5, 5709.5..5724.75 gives 1.04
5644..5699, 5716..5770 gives 1.03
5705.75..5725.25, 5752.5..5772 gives 0.91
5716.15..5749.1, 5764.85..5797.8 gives 0.92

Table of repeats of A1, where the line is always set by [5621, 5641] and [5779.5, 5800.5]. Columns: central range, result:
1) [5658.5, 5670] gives -0.6 Ang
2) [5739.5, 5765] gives -0.5 Ang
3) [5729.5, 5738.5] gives -0.9 Ang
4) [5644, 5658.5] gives -1.7 Ang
